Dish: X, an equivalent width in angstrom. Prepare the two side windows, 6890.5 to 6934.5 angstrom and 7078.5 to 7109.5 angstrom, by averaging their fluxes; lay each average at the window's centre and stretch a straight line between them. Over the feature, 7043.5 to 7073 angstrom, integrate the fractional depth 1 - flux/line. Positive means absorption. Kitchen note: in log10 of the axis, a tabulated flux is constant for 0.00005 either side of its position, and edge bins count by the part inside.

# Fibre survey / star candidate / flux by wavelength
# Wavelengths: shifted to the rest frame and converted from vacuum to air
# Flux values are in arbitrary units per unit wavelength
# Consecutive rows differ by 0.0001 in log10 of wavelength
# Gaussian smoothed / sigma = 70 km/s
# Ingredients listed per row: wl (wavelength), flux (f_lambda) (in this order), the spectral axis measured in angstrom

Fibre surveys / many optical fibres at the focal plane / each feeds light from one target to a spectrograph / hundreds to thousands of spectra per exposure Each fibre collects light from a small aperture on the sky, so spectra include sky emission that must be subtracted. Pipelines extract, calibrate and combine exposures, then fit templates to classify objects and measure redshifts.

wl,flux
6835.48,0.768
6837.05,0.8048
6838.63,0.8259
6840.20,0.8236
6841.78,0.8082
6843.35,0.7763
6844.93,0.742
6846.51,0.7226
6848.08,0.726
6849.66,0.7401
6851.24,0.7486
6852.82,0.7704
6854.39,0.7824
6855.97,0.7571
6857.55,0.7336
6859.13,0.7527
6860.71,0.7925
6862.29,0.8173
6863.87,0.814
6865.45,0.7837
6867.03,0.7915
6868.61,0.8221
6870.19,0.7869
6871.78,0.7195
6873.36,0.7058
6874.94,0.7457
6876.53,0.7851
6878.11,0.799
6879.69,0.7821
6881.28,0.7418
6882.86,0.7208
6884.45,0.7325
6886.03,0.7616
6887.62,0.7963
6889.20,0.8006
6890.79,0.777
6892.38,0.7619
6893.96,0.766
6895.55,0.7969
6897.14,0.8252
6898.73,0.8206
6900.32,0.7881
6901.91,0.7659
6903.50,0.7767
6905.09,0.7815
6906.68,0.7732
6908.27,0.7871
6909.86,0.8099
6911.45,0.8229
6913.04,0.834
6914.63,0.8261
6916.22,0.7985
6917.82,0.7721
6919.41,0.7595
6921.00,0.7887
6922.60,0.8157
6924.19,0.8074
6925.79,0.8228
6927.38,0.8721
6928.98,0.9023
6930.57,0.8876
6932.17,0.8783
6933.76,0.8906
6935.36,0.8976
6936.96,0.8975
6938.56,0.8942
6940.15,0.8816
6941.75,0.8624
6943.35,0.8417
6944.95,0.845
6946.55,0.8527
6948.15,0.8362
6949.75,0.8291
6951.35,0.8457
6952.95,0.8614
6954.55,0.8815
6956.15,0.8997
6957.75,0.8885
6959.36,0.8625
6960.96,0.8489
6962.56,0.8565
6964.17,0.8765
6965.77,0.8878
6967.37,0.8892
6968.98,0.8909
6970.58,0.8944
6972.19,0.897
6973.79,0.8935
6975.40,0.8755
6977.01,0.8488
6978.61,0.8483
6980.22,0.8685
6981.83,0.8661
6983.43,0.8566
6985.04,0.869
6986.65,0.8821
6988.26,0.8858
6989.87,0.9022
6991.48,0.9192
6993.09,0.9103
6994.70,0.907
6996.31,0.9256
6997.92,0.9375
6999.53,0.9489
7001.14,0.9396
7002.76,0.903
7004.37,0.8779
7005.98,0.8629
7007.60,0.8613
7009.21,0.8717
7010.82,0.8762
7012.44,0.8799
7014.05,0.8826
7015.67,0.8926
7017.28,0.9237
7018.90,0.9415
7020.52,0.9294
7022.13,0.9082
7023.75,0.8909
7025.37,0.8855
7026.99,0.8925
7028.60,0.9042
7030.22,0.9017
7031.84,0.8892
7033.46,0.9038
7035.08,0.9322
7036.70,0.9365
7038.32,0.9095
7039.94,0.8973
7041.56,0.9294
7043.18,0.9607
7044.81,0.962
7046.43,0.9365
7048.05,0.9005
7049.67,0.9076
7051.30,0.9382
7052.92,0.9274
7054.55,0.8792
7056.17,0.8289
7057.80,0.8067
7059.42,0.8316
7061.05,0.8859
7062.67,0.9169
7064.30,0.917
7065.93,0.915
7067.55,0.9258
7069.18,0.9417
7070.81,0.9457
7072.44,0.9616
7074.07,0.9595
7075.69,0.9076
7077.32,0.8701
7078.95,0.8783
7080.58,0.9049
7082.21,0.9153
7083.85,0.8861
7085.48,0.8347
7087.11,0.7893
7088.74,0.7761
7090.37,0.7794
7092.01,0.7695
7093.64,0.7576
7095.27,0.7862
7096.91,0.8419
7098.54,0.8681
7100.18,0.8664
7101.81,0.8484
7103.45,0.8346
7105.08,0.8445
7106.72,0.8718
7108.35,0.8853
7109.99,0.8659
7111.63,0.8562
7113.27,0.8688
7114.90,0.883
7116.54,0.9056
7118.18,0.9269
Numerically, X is -2.6 angstrom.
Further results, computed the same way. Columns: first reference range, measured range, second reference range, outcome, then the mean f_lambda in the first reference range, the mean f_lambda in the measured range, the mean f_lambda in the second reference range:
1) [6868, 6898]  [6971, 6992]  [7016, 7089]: -0.8 angstrom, 0.77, 0.878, 0.903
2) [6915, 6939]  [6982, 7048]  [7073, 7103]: -4.6 angstrom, 0.844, 0.905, 0.847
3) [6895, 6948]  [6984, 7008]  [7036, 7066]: -0.8 angstrom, 0.83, 0.902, 0.904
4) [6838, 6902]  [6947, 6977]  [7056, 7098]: -2.1 angstrom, 0.773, 0.872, 0.867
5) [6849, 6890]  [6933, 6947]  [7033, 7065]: -0.9 angstrom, 0.769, 0.874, 0.905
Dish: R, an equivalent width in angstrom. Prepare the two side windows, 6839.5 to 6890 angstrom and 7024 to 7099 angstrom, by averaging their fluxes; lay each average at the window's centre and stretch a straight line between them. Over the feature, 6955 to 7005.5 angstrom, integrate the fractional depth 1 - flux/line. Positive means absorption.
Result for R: -3.07 angstrom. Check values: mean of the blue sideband 0.768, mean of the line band 0.889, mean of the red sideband 0.887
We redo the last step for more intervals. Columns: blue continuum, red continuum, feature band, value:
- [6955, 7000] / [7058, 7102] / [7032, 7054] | -1.24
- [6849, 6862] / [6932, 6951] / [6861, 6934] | 1.58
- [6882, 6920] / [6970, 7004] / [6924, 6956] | -1.21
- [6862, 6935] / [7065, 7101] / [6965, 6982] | -1.10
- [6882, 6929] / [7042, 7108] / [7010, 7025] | -0.94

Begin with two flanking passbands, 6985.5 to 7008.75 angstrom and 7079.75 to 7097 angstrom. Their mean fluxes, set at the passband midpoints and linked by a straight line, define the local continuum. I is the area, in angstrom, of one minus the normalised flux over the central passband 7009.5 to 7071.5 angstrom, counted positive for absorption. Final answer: -3.0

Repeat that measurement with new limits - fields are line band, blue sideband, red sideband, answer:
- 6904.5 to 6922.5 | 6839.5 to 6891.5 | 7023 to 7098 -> 0.0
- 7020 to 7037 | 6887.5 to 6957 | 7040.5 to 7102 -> -0.8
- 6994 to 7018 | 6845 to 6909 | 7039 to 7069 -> -0.9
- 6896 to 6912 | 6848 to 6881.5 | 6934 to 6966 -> 0.4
